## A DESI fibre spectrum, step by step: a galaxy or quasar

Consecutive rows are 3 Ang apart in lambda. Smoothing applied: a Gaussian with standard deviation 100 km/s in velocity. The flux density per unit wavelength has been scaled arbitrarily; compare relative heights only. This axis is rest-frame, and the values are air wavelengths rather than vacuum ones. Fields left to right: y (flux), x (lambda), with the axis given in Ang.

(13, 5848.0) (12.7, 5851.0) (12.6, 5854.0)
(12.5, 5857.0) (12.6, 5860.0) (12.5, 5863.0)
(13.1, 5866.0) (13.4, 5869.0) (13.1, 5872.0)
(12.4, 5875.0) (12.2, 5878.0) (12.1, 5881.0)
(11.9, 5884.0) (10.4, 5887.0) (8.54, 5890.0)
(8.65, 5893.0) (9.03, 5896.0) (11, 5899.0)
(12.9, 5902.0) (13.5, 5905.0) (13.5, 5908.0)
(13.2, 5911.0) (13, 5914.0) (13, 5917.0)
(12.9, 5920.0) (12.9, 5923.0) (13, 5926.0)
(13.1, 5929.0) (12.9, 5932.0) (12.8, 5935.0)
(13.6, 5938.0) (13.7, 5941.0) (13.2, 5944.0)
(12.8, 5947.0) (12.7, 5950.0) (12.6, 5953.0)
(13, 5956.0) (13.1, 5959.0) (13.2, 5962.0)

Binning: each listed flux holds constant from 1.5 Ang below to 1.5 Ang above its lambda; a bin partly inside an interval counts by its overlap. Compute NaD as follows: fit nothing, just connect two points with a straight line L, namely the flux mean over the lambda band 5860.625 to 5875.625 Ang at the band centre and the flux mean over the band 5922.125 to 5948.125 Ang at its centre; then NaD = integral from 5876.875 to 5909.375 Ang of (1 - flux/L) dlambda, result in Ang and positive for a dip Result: 4.4 Ang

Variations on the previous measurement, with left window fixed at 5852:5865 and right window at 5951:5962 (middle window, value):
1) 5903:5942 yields -1.04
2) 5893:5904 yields 1.69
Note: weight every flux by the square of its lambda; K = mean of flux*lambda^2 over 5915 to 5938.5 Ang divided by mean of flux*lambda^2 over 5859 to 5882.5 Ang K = 1.05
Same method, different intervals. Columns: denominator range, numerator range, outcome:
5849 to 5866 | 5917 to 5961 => 1.06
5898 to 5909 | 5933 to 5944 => 1.06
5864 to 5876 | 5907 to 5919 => 1.03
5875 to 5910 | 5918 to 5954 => 1.17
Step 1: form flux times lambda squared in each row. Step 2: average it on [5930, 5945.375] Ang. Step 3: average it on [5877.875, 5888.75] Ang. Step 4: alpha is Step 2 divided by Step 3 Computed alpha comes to 1.17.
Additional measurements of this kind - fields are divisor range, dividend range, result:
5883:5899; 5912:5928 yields 1.34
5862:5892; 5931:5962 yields 1.12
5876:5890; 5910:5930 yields 1.16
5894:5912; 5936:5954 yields 1.10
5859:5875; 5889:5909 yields 0.86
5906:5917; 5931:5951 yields 1.00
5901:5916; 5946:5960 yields 0.99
